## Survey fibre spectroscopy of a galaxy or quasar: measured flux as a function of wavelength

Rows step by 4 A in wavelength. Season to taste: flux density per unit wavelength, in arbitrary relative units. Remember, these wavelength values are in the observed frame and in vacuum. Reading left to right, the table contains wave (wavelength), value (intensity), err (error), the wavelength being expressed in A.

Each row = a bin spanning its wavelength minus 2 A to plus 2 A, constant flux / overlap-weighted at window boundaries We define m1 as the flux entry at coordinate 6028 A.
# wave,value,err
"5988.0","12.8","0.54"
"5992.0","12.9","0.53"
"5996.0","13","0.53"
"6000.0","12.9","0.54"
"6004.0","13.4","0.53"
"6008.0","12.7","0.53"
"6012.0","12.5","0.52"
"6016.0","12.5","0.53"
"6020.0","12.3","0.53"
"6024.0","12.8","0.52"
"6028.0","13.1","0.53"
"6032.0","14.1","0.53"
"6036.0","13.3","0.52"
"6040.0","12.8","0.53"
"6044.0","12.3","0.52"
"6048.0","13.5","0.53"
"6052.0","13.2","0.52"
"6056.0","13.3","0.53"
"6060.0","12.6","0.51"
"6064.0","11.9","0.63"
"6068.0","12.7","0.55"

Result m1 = 13.1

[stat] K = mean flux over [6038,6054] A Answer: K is 12.9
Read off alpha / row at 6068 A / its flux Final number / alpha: 12.7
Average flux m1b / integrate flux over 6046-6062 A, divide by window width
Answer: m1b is 13.2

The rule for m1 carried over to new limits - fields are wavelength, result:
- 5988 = 12.8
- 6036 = 13.3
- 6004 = 13.4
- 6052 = 13.2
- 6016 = 12.5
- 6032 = 14.1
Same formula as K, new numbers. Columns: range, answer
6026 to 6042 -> 13.3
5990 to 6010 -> 13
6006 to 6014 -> 12.6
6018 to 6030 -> 12.7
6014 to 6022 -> 12.4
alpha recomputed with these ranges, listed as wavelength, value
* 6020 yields 12.3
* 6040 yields 12.8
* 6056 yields 13.3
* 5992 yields 12.9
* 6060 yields 12.6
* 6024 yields 12.8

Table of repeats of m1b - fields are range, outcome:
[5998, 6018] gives 12.8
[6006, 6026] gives 12.6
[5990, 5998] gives 12.9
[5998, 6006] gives 13.2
